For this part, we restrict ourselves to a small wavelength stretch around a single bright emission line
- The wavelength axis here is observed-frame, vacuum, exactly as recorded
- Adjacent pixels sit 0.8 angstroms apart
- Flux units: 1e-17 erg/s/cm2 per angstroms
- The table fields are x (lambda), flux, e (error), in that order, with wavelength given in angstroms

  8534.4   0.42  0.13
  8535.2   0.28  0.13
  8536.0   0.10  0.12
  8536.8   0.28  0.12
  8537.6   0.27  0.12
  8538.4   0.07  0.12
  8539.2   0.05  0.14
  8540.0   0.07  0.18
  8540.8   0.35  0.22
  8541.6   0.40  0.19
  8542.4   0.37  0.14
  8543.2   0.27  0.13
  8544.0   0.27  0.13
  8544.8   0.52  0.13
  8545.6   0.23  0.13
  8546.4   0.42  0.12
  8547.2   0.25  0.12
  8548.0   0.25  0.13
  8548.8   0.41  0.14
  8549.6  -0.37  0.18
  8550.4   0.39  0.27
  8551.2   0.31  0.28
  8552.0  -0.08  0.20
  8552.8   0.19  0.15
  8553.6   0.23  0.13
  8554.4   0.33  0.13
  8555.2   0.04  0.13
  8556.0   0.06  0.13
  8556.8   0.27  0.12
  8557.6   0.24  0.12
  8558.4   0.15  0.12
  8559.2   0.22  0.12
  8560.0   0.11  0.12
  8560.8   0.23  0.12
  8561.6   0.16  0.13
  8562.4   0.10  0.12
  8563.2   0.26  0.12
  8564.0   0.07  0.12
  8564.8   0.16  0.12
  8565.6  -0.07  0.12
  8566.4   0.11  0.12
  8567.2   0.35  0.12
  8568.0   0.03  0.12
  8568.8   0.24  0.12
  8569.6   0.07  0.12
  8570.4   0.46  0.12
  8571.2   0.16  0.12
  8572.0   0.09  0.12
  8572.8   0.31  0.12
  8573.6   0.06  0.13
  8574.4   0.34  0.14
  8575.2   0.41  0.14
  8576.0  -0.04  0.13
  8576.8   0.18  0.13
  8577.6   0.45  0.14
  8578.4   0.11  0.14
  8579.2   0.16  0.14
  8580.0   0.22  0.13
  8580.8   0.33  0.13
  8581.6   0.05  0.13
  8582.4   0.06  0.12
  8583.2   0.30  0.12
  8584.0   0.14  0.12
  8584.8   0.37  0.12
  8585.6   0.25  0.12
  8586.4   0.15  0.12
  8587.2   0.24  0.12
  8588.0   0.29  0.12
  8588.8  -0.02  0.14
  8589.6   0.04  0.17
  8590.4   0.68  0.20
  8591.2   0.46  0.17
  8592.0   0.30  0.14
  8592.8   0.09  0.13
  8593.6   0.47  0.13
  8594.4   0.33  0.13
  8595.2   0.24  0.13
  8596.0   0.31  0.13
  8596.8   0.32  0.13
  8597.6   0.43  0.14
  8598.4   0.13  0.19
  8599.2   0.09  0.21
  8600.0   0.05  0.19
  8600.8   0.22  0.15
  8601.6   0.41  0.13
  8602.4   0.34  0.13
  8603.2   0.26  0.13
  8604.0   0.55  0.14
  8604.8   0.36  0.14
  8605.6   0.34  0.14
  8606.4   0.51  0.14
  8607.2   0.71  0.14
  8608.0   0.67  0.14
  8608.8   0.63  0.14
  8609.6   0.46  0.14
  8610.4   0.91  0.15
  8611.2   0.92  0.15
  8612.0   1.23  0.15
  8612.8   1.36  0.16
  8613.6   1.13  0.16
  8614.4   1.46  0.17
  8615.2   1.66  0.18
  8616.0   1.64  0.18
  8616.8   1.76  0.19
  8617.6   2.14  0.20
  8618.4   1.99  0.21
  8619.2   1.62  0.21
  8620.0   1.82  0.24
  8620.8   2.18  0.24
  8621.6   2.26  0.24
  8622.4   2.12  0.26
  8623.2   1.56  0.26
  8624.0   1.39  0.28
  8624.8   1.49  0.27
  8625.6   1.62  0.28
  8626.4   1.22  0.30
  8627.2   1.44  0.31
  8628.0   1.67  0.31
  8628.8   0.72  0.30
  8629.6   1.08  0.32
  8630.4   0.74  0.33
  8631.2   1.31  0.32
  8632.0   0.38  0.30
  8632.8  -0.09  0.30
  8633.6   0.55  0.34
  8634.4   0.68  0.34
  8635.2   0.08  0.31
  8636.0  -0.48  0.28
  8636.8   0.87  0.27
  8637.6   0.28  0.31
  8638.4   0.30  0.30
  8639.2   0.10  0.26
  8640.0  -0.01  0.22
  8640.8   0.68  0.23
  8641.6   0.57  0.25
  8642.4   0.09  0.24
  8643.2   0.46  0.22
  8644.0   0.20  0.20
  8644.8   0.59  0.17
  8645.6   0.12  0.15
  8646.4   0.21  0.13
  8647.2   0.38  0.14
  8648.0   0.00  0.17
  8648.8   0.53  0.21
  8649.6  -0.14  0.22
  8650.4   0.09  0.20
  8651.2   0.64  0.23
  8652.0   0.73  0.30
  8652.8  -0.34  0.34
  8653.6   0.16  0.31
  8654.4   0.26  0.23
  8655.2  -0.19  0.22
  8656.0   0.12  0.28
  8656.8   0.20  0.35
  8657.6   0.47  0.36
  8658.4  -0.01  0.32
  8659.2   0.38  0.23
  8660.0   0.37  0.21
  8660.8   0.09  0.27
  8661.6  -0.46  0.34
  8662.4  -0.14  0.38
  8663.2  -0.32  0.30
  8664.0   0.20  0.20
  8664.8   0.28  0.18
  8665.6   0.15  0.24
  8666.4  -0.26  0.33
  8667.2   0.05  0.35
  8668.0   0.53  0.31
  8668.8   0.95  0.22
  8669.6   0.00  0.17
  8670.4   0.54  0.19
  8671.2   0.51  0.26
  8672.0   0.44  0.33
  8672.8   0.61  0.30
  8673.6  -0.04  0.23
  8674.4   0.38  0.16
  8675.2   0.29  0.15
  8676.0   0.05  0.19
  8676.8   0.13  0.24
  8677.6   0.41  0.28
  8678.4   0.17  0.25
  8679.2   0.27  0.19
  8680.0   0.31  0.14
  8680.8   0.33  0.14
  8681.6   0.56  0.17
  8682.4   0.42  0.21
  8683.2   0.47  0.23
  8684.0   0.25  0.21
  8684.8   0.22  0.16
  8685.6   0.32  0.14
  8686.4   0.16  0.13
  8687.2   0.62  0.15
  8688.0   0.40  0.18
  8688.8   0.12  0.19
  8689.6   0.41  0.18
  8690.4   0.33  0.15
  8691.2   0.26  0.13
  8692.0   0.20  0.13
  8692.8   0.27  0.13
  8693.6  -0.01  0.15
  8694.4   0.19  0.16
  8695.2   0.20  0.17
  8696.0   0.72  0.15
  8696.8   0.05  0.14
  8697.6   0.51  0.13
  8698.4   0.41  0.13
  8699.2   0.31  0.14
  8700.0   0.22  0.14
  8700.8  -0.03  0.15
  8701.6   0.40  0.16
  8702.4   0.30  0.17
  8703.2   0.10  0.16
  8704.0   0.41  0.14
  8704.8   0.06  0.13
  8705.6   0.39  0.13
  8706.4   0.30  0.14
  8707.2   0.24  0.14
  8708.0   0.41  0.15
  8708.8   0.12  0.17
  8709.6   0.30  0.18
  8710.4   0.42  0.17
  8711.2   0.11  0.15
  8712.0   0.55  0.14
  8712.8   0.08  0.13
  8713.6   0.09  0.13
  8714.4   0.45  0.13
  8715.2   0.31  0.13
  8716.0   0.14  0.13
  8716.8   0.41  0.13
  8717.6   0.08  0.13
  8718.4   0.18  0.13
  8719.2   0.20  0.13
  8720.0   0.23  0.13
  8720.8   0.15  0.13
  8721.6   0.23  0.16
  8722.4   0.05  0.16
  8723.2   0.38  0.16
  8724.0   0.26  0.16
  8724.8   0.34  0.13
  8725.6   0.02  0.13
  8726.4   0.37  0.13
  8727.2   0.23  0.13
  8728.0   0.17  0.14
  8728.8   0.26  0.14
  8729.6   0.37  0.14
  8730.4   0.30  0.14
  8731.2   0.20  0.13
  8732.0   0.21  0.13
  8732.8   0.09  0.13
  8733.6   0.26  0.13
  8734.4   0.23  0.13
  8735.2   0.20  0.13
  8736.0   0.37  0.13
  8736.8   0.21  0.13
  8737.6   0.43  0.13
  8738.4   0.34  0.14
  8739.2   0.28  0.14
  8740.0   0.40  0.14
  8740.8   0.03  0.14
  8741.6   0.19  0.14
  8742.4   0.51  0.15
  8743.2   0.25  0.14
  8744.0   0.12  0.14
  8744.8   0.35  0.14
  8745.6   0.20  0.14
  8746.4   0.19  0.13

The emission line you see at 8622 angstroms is [O II]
